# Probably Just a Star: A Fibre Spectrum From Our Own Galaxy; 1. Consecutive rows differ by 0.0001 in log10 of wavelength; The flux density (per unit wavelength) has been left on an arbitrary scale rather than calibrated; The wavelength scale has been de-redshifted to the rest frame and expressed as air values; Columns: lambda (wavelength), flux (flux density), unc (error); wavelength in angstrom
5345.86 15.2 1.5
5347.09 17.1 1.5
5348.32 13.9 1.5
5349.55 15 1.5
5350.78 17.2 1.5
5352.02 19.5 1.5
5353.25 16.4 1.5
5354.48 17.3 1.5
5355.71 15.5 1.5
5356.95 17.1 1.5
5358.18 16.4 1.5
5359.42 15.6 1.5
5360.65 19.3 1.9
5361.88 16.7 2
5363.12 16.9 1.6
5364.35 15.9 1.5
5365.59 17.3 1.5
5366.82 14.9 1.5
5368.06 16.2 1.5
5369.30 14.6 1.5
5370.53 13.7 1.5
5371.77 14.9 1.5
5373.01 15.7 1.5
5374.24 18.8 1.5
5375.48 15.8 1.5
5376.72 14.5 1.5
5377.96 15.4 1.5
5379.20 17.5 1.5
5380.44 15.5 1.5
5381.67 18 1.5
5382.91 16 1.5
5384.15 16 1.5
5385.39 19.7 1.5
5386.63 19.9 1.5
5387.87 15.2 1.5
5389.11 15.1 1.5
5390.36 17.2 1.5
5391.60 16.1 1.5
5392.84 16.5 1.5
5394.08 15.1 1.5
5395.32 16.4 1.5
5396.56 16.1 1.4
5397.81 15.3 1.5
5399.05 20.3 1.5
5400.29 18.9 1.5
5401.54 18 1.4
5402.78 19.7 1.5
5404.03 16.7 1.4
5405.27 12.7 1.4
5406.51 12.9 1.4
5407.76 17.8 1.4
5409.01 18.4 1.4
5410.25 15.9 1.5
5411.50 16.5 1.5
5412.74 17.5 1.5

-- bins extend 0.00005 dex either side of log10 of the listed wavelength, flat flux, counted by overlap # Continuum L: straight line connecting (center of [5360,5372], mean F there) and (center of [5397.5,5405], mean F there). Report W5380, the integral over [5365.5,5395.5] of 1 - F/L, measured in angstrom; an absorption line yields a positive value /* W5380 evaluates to 1.2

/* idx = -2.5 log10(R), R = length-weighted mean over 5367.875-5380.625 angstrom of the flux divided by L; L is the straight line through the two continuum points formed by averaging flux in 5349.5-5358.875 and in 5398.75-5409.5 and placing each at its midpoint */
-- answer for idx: 0.09 mag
